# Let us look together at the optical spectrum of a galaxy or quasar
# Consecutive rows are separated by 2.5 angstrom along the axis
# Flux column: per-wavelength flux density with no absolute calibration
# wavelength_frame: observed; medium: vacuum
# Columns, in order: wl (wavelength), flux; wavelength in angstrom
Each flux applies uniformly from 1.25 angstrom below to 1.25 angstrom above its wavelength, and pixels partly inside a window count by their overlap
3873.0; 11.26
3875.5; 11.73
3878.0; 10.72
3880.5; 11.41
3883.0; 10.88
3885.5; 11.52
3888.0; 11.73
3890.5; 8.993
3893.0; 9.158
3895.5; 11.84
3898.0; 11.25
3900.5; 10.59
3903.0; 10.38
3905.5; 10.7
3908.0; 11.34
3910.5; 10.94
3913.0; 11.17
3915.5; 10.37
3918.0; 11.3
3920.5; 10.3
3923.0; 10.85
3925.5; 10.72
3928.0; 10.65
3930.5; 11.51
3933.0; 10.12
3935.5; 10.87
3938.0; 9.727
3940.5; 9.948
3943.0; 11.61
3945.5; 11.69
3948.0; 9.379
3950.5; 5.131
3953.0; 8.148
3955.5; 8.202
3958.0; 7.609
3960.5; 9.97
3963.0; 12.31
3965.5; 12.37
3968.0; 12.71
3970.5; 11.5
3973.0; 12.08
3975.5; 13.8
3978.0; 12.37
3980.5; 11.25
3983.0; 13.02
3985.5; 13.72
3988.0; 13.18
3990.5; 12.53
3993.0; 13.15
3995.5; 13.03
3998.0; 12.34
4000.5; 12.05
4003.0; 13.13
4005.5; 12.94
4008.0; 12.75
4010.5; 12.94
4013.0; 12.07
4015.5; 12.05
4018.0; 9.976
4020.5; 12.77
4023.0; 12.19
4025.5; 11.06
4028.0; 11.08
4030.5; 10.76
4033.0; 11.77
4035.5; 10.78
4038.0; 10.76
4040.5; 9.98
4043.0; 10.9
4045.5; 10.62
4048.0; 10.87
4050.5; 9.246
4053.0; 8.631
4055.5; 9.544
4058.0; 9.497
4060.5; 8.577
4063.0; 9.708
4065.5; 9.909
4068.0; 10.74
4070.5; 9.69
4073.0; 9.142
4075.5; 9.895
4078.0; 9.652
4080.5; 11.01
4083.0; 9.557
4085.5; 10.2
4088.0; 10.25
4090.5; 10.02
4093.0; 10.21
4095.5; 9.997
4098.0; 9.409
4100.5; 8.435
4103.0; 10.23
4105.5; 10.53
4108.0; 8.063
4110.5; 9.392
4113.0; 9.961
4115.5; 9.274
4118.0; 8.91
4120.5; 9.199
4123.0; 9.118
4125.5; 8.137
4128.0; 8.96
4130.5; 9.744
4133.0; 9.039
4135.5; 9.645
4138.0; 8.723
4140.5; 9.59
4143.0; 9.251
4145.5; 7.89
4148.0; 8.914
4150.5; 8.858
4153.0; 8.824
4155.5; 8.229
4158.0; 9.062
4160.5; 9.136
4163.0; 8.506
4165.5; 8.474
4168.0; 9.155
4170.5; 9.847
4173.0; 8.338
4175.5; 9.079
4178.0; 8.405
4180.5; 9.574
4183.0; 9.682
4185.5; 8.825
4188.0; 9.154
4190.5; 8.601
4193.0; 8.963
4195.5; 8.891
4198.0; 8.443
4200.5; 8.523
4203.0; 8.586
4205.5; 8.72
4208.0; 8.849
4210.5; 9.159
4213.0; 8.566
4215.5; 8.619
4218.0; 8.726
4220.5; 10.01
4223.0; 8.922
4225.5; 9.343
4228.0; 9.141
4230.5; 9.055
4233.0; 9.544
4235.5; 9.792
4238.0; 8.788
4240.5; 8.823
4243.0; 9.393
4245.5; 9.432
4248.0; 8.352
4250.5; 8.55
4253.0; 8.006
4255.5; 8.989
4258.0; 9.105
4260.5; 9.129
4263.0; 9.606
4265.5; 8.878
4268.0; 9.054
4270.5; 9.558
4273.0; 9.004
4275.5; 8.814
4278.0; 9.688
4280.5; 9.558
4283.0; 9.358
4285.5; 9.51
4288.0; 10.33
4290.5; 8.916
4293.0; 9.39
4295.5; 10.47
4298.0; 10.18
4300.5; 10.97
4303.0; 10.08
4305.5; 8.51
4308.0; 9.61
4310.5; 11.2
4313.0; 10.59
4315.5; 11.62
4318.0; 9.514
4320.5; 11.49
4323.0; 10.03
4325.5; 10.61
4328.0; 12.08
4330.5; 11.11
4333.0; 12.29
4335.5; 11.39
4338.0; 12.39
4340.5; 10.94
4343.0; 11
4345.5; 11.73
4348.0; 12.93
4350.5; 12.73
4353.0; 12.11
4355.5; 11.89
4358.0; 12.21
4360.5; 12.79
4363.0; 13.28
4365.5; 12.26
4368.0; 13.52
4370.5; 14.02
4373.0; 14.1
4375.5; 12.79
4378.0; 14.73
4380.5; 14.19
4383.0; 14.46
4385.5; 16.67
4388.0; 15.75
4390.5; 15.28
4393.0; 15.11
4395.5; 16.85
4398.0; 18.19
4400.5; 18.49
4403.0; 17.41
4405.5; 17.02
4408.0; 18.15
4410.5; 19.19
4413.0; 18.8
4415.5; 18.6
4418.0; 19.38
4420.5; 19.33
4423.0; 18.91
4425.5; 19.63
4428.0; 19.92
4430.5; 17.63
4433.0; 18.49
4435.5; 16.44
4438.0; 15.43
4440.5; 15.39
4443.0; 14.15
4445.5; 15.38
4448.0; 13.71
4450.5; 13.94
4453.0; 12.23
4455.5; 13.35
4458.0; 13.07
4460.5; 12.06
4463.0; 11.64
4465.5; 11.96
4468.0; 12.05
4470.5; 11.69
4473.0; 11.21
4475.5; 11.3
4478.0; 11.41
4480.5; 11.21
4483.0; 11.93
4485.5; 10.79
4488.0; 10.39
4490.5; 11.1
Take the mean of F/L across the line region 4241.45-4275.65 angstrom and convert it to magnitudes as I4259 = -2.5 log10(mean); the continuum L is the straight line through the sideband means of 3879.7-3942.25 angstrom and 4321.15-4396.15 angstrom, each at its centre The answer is 0.36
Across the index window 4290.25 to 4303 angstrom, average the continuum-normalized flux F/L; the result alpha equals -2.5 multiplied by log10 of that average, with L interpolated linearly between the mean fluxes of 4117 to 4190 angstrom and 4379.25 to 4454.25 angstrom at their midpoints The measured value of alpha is 0.30 mag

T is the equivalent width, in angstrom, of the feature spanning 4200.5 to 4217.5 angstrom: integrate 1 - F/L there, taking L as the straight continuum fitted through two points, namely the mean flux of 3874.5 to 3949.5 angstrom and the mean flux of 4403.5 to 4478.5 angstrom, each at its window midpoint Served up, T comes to 5.9 angstrom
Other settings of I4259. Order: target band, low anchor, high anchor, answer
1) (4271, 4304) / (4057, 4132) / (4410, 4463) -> 0.35 mag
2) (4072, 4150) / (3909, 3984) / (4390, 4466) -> 0.32 mag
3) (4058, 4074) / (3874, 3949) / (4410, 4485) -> 0.24 mag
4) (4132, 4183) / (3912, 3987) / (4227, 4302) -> 0.10 mag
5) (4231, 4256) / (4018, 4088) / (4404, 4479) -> 0.39 mag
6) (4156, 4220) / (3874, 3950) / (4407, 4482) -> 0.42 mag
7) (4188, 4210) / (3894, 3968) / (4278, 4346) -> 0.20 mag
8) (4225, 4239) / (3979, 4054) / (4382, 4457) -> 0.48 mag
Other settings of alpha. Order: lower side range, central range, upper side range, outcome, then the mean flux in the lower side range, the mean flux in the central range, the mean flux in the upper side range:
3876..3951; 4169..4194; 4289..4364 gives 0.207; 10.6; 9.05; 11.1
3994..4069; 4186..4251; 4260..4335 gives 0.158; 11.1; 8.96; 10.1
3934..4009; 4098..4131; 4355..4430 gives 0.374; 11.4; 9.22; 16.2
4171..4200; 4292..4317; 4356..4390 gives 0.177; 8.92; 10.3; 13.9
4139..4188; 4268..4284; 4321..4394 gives 0.203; 8.93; 9.31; 12.9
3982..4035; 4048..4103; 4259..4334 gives 0.206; 12.3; 9.72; 10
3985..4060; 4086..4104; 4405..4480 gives 0.233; 11.5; 9.8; 15.3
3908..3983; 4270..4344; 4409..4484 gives 0.314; 10.7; 10.3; 15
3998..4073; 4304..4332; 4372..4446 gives 0.409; 10.9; 10.6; 16.9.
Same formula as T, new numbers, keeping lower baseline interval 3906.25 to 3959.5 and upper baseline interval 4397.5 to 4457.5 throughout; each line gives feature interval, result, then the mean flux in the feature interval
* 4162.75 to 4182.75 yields 6.6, 8.98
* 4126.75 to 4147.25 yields 6.1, 9.1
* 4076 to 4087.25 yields 1.9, 10.1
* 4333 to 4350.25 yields 4.3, 11.8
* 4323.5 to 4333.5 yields 2.7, 11.4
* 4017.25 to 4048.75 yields 1.1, 11.1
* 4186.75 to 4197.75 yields 3.9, 8.86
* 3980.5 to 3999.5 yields -3.5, 12.9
